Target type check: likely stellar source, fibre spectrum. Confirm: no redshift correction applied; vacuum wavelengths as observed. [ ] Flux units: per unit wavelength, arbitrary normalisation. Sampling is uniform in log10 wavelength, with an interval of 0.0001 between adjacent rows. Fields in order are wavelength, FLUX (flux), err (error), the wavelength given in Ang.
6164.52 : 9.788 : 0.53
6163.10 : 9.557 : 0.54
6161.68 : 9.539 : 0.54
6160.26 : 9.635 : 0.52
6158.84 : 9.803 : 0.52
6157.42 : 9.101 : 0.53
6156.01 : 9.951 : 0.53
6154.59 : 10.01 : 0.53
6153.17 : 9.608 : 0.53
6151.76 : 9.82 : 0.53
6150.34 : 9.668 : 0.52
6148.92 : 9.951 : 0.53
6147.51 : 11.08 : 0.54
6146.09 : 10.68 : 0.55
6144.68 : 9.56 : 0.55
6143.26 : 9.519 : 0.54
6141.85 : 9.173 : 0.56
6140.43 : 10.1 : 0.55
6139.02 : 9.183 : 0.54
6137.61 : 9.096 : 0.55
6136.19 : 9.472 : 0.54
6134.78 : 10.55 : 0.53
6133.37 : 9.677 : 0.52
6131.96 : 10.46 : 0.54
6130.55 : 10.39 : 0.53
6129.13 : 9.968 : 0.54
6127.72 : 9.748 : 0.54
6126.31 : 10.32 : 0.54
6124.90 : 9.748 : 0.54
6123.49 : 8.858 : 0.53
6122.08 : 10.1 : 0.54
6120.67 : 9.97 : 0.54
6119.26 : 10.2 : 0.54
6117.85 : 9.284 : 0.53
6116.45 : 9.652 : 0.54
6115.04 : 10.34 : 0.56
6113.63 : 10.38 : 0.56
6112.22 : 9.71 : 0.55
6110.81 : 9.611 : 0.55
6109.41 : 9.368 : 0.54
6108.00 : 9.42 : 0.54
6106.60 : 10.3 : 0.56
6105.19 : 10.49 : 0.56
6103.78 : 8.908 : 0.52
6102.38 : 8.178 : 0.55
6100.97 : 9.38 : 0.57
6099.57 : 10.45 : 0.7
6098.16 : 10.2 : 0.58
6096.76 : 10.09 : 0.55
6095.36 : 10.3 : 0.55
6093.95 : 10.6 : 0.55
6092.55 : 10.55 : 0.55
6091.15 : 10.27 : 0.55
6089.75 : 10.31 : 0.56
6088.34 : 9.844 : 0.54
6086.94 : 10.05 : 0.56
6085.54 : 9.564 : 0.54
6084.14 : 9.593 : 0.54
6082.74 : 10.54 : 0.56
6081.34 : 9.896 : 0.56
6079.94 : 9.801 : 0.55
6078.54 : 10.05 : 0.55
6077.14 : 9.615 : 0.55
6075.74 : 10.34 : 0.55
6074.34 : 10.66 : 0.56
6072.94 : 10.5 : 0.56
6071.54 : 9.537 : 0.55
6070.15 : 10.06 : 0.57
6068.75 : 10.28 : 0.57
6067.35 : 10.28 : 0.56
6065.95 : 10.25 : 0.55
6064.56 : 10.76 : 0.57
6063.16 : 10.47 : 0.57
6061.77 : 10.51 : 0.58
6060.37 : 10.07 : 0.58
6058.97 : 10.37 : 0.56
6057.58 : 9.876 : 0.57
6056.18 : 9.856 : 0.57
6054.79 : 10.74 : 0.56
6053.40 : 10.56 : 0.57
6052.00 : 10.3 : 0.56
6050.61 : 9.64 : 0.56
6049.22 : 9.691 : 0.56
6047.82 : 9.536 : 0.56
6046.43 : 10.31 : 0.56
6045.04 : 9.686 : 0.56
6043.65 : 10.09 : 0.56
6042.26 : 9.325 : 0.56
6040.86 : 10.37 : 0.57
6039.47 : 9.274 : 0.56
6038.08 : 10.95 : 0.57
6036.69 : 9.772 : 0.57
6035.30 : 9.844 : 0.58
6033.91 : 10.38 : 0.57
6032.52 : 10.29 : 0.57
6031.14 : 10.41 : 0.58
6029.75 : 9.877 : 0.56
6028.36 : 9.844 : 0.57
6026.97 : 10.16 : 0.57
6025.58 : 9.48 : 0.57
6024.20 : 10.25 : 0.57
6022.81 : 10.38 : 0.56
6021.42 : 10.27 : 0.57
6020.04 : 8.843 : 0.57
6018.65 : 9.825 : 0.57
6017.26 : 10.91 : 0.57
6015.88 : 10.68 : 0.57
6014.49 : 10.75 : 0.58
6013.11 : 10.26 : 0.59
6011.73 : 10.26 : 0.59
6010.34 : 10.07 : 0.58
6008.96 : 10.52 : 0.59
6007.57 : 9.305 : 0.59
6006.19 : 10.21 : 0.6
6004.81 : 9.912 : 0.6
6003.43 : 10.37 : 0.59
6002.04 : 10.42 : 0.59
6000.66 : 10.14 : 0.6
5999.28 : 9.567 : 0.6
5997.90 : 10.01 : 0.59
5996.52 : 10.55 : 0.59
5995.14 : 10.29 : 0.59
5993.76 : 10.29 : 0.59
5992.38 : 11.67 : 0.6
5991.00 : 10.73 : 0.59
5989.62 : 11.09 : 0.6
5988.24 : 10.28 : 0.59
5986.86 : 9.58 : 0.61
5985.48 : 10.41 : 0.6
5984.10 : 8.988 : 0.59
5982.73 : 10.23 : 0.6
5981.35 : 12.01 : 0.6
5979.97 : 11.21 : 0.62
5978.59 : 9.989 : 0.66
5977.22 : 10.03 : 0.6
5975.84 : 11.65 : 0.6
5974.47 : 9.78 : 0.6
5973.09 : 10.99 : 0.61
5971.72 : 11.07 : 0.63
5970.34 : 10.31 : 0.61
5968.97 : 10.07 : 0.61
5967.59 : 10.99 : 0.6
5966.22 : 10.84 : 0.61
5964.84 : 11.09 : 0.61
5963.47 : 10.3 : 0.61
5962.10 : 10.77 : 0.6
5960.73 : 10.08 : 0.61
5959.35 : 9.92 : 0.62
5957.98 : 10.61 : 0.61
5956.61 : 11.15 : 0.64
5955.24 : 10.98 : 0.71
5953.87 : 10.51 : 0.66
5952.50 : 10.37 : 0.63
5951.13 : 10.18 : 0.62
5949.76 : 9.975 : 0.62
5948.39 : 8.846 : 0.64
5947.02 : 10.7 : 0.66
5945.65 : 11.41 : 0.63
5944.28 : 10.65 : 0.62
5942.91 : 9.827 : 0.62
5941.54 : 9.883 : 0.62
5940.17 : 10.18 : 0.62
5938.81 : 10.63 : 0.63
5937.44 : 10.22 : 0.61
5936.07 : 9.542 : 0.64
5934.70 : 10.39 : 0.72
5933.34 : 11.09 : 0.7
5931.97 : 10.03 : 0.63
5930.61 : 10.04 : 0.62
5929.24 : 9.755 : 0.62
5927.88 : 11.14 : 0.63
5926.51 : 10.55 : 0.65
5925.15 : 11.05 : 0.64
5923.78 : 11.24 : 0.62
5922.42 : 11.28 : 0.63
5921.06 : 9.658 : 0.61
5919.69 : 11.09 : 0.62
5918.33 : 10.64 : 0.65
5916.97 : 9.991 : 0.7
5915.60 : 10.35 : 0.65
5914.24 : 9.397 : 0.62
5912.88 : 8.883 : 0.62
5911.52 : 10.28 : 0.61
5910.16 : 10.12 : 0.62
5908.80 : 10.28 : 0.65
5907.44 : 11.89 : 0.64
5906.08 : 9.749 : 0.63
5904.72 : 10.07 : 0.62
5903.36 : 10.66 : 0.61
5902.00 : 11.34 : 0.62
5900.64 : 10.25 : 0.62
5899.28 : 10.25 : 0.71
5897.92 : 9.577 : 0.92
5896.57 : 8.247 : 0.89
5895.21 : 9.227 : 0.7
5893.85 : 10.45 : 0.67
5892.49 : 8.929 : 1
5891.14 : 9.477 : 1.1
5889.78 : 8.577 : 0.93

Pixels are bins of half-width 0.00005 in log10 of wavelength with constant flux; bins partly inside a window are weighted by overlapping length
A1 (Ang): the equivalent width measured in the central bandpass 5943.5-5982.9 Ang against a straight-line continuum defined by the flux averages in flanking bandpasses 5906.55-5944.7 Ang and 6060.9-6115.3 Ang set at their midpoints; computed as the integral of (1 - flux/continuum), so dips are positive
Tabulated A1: -1.1 Ang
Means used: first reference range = 10.4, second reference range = 10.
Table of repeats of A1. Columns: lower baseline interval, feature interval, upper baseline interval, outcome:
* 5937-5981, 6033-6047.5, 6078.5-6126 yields 0.2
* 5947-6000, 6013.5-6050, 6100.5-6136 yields 0.5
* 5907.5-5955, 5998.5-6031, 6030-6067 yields 0.3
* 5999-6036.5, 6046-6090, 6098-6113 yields -1.3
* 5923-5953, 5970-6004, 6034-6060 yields -0.9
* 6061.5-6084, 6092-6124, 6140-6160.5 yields 0.6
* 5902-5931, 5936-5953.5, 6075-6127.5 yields 0.2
